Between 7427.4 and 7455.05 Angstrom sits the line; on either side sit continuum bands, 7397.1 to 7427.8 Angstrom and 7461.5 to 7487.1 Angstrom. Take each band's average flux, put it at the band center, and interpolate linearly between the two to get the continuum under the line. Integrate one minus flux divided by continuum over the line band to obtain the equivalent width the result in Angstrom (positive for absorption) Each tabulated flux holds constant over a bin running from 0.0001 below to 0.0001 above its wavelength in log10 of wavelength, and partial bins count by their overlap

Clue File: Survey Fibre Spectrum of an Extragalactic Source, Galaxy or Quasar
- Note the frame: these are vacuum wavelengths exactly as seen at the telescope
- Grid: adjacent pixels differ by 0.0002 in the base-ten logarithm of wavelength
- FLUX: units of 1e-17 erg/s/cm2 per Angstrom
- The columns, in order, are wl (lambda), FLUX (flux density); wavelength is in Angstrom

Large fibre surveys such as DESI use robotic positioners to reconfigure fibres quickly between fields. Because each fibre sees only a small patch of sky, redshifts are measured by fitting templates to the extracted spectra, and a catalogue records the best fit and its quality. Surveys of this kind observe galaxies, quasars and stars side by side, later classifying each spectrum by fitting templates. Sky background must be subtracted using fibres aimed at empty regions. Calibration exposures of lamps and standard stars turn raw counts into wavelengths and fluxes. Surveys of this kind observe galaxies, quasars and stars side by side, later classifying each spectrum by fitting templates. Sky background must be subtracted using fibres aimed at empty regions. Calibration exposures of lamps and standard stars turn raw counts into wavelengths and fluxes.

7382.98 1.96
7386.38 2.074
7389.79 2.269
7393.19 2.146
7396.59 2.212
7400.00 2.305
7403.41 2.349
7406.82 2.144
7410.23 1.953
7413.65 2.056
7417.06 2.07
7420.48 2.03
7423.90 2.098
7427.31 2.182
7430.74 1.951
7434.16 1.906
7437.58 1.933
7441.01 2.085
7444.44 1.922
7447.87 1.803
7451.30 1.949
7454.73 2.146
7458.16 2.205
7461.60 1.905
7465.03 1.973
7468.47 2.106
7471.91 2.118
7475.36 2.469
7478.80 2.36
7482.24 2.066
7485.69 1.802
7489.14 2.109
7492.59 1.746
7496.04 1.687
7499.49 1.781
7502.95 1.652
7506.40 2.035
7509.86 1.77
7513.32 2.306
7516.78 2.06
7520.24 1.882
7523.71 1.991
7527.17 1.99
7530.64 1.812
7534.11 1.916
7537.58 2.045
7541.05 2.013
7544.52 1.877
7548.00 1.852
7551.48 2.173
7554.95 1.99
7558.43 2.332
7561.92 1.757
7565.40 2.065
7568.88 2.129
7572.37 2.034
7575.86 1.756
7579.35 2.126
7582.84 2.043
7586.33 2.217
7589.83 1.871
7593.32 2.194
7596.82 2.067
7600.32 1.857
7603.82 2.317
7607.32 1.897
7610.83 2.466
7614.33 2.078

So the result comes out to 2.1 Angstrom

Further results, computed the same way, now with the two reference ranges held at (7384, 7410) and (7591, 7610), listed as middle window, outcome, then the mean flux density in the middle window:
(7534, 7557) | 1.3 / 1.99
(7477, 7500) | 2.1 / 1.95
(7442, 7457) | 1.3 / 1.97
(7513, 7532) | 1.2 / 1.99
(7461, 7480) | -0.1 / 2.16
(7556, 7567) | 0.3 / 2.05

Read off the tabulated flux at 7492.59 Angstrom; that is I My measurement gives 1.746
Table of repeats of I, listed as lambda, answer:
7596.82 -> 2.067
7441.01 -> 2.085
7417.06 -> 2.07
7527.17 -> 1.99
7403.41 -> 2.349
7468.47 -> 2.106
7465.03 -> 1.973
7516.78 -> 2.06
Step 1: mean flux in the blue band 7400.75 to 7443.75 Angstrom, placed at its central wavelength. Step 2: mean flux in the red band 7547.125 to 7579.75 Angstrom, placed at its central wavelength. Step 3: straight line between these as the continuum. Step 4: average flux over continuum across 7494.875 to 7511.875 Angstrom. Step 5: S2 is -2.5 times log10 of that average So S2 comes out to 0.14 mag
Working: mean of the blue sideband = 2.06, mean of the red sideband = 2.02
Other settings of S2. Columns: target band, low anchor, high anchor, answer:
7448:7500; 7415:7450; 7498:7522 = -0.04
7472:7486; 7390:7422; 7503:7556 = -0.08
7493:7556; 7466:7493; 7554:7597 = 0.08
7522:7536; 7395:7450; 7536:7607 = 0.06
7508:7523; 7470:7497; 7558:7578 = 0.02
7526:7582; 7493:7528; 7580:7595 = 0.01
